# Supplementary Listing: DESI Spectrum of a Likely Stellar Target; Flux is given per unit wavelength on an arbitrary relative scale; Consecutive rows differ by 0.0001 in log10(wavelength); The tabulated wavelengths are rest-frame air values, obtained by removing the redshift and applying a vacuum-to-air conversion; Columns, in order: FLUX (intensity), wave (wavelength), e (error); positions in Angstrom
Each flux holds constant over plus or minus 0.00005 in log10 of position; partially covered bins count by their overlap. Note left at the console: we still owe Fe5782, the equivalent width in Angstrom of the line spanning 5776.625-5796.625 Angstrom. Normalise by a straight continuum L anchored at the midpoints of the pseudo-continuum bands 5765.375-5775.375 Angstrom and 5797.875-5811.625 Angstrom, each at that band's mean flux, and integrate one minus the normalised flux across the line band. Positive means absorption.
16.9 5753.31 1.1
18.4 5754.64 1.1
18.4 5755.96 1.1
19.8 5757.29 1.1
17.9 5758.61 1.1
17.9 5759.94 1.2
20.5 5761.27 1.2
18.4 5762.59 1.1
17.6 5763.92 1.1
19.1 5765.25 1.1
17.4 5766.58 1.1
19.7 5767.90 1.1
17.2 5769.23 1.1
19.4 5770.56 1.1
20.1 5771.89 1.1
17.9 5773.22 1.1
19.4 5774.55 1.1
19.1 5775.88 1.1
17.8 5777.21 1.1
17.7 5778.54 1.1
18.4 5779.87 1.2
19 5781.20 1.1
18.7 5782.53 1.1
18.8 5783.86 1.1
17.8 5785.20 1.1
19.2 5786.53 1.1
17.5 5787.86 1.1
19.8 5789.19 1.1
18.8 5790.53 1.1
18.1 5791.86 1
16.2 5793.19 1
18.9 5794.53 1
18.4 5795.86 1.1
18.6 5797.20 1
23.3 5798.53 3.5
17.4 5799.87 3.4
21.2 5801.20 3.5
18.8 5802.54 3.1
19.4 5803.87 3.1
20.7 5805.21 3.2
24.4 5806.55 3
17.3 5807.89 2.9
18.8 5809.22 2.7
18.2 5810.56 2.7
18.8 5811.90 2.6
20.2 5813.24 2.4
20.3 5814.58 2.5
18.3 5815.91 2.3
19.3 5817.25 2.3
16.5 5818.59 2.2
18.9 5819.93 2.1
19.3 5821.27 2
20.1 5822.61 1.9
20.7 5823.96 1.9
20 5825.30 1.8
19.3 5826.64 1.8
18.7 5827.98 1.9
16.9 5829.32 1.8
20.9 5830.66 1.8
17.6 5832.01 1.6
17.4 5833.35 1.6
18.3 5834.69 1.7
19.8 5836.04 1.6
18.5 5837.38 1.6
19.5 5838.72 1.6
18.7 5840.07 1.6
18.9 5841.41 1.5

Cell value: 1.0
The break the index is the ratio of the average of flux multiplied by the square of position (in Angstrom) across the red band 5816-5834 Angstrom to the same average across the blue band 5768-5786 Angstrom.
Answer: 1.03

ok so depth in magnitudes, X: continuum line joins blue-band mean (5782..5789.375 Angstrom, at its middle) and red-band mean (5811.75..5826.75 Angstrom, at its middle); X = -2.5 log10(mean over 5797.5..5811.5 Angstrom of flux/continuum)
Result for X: -0.05 mag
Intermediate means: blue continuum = 18.6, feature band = 19.9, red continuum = 19.3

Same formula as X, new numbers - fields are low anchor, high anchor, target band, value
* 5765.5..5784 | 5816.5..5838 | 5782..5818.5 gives -0.02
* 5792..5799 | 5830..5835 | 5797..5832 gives -0.04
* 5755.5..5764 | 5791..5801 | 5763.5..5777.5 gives 0.01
